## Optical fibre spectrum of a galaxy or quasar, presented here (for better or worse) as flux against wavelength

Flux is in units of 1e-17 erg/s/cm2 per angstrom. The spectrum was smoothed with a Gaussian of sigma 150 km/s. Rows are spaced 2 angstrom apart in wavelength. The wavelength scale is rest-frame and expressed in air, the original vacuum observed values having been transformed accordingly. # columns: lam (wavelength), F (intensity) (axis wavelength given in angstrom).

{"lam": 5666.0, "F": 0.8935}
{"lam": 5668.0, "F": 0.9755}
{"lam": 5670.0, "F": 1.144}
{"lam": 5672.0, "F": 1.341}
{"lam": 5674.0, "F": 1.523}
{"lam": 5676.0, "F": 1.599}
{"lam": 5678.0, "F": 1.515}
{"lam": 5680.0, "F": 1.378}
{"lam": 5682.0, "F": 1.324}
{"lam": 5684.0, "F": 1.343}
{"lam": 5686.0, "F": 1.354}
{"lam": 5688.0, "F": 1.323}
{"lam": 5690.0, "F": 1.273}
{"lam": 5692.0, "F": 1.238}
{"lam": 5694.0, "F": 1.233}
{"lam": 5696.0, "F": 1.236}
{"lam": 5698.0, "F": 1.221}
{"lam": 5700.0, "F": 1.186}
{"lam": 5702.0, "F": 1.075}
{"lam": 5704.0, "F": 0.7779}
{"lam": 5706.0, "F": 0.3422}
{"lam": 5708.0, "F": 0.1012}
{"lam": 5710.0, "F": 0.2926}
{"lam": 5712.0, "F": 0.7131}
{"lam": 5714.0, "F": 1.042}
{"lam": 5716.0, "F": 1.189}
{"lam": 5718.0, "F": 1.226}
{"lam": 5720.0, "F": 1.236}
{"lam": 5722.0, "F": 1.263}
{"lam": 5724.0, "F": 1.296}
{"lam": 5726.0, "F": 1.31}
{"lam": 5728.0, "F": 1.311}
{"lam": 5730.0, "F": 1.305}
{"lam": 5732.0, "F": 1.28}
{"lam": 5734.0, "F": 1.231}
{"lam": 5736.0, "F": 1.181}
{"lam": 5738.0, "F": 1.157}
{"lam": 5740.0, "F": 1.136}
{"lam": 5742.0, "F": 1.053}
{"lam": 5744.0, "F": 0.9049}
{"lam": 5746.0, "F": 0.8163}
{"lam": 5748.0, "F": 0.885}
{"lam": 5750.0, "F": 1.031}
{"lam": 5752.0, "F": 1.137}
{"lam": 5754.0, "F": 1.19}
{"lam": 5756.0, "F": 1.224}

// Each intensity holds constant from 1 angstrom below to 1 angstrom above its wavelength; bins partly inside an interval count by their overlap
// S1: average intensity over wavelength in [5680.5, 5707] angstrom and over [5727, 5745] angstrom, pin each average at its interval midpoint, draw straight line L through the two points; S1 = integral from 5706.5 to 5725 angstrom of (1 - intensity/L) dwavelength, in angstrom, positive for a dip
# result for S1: 4.0 angstrom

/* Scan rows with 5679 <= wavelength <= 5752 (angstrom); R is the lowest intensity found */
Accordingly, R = 0.1012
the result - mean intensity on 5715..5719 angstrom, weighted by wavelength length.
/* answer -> 1.21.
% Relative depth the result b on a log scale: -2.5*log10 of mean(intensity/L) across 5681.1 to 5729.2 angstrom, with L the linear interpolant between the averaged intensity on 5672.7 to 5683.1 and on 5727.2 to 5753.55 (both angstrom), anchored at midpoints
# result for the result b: 0.21 mag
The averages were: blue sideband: 1.46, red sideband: 1.11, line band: 1.08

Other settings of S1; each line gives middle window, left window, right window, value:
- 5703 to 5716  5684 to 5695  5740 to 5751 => 6.4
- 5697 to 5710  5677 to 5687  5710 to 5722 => 4.8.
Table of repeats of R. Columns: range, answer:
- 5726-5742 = 1.053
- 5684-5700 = 1.186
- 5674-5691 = 1.273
